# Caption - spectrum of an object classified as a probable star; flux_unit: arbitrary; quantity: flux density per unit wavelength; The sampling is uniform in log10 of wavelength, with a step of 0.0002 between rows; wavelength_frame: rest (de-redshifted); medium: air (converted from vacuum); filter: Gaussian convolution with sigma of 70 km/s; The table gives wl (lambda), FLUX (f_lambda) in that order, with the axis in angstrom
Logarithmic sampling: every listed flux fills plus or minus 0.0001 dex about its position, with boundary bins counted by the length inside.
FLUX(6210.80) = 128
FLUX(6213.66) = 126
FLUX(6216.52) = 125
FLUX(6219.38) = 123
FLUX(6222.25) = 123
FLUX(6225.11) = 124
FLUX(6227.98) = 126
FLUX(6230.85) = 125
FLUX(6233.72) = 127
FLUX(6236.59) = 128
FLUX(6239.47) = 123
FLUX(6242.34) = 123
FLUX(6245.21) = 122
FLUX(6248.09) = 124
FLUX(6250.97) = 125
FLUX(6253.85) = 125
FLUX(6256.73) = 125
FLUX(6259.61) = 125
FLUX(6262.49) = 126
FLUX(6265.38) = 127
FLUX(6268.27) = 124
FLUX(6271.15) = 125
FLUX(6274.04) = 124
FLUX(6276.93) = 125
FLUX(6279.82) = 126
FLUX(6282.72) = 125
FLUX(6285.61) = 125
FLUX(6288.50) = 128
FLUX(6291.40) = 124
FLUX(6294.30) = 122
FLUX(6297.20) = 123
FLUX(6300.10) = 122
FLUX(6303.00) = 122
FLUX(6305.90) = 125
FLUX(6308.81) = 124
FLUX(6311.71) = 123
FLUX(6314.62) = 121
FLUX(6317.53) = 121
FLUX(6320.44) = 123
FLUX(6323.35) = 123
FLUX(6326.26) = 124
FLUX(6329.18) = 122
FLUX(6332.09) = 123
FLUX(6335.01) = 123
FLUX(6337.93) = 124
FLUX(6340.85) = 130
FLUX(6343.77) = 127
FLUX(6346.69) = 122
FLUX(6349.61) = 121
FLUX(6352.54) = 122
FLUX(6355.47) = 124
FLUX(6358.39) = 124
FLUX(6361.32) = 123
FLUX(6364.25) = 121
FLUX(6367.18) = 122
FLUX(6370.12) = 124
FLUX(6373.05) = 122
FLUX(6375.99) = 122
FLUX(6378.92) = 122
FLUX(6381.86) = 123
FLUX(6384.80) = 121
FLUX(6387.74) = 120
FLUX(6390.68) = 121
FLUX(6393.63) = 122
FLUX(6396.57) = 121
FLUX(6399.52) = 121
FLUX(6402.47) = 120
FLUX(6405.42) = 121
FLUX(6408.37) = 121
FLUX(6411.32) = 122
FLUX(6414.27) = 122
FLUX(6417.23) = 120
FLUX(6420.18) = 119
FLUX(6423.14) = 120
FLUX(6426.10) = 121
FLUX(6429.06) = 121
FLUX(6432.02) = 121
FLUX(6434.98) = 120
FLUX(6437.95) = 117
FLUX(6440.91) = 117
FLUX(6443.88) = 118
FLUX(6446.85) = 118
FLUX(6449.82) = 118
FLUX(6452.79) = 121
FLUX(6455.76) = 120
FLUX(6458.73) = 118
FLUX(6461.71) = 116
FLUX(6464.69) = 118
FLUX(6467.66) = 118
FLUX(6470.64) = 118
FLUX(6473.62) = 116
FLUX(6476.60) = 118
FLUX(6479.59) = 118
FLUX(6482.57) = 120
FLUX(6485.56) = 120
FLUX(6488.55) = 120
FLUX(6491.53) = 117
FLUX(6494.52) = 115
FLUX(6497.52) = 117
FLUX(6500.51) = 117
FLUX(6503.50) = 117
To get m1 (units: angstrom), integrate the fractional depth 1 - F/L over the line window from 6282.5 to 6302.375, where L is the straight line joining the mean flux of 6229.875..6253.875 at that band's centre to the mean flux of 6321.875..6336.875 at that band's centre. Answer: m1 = 0.0 angstrom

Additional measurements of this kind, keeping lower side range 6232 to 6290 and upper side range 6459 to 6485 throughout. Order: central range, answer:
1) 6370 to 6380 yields -0.09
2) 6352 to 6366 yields -0.13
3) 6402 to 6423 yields -0.15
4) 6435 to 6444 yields 0.10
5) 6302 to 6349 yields -0.25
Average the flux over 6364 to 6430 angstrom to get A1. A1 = 121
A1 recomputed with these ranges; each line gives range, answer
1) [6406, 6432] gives 121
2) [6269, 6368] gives 124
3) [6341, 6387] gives 123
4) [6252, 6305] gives 125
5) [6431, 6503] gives 118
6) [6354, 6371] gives 123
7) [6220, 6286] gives 125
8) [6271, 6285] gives 125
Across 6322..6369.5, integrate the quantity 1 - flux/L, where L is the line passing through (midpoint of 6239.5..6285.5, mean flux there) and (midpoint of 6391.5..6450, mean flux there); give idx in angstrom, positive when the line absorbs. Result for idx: -0.5 angstrom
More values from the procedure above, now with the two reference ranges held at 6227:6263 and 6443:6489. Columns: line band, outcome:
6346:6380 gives -0.3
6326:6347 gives -0.4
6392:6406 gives -0.1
